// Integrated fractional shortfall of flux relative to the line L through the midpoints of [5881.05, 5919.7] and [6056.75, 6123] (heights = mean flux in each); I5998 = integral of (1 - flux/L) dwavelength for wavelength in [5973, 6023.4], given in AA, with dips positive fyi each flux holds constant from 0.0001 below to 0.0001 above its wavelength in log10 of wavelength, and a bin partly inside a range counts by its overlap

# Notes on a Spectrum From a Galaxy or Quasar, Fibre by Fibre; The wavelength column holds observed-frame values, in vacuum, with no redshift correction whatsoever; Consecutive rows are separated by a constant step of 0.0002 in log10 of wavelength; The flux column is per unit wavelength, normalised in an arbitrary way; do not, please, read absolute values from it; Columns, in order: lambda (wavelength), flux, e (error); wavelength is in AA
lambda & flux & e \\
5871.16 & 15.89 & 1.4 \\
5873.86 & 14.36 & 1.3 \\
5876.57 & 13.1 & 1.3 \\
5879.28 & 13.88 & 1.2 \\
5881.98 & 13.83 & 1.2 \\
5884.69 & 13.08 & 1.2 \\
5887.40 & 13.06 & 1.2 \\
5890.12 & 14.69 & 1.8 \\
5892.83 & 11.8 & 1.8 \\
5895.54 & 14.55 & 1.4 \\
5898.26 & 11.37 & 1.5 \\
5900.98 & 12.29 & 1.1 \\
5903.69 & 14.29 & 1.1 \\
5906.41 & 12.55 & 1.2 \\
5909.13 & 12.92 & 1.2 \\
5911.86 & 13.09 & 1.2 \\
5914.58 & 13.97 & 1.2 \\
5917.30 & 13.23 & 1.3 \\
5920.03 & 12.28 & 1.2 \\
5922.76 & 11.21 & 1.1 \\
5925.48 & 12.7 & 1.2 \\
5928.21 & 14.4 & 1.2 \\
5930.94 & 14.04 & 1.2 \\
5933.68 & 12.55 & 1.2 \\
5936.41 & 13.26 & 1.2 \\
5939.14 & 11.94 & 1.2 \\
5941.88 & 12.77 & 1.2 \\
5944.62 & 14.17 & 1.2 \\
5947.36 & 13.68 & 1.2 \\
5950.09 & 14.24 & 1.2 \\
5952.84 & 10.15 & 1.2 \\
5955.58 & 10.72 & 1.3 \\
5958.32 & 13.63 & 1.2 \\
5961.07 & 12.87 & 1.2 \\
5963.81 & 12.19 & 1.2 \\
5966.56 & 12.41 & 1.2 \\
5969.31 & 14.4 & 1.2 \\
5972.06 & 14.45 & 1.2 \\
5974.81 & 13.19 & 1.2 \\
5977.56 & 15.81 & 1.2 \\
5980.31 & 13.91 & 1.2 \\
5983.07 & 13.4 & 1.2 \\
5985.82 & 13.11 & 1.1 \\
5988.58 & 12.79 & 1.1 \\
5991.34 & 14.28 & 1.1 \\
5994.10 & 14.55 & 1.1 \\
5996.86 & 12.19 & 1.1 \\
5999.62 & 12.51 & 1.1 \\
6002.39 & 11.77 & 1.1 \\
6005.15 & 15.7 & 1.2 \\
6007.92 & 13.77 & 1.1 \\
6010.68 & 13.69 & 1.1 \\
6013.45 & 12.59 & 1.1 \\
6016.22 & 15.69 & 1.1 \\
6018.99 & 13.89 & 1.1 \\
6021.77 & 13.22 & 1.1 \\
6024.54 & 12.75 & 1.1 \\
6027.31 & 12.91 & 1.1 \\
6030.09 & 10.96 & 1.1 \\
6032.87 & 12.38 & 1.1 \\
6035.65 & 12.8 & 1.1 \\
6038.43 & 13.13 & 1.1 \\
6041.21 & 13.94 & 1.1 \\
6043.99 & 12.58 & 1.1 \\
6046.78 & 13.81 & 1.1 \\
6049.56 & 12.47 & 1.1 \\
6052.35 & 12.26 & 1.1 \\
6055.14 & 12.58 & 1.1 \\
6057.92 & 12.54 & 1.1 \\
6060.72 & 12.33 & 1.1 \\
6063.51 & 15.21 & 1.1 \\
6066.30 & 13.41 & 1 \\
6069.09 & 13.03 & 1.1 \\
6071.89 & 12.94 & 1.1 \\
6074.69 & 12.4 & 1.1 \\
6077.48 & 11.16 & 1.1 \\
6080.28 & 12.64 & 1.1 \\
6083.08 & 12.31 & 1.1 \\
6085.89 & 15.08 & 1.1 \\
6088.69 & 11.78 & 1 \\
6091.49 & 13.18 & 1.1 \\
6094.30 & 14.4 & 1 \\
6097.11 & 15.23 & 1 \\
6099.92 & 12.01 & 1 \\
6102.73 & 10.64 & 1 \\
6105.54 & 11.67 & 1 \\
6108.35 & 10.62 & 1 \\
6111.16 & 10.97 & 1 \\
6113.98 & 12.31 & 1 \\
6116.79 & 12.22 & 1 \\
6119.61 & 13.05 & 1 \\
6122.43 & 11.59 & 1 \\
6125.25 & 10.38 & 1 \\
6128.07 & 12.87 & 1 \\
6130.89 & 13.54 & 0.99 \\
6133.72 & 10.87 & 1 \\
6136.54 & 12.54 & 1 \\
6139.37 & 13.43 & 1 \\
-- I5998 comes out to -3.08 AA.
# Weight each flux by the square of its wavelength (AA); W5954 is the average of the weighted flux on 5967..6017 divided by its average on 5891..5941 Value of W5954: 1.1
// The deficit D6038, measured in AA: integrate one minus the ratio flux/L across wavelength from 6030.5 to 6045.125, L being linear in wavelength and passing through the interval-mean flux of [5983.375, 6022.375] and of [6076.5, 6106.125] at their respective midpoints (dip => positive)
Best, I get 0.5 AA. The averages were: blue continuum 13.6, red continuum 12.8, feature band 12.8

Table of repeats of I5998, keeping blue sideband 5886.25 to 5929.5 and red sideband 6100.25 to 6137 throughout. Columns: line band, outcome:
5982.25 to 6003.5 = -0.95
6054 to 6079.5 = -1.59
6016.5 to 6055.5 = -2.08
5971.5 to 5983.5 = -1.50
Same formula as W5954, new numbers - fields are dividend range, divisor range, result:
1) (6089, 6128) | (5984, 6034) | 0.95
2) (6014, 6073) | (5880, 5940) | 1.05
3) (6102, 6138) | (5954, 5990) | 0.93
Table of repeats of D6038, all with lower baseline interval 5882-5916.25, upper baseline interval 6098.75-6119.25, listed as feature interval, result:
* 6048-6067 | -1.6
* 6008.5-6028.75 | -2.1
